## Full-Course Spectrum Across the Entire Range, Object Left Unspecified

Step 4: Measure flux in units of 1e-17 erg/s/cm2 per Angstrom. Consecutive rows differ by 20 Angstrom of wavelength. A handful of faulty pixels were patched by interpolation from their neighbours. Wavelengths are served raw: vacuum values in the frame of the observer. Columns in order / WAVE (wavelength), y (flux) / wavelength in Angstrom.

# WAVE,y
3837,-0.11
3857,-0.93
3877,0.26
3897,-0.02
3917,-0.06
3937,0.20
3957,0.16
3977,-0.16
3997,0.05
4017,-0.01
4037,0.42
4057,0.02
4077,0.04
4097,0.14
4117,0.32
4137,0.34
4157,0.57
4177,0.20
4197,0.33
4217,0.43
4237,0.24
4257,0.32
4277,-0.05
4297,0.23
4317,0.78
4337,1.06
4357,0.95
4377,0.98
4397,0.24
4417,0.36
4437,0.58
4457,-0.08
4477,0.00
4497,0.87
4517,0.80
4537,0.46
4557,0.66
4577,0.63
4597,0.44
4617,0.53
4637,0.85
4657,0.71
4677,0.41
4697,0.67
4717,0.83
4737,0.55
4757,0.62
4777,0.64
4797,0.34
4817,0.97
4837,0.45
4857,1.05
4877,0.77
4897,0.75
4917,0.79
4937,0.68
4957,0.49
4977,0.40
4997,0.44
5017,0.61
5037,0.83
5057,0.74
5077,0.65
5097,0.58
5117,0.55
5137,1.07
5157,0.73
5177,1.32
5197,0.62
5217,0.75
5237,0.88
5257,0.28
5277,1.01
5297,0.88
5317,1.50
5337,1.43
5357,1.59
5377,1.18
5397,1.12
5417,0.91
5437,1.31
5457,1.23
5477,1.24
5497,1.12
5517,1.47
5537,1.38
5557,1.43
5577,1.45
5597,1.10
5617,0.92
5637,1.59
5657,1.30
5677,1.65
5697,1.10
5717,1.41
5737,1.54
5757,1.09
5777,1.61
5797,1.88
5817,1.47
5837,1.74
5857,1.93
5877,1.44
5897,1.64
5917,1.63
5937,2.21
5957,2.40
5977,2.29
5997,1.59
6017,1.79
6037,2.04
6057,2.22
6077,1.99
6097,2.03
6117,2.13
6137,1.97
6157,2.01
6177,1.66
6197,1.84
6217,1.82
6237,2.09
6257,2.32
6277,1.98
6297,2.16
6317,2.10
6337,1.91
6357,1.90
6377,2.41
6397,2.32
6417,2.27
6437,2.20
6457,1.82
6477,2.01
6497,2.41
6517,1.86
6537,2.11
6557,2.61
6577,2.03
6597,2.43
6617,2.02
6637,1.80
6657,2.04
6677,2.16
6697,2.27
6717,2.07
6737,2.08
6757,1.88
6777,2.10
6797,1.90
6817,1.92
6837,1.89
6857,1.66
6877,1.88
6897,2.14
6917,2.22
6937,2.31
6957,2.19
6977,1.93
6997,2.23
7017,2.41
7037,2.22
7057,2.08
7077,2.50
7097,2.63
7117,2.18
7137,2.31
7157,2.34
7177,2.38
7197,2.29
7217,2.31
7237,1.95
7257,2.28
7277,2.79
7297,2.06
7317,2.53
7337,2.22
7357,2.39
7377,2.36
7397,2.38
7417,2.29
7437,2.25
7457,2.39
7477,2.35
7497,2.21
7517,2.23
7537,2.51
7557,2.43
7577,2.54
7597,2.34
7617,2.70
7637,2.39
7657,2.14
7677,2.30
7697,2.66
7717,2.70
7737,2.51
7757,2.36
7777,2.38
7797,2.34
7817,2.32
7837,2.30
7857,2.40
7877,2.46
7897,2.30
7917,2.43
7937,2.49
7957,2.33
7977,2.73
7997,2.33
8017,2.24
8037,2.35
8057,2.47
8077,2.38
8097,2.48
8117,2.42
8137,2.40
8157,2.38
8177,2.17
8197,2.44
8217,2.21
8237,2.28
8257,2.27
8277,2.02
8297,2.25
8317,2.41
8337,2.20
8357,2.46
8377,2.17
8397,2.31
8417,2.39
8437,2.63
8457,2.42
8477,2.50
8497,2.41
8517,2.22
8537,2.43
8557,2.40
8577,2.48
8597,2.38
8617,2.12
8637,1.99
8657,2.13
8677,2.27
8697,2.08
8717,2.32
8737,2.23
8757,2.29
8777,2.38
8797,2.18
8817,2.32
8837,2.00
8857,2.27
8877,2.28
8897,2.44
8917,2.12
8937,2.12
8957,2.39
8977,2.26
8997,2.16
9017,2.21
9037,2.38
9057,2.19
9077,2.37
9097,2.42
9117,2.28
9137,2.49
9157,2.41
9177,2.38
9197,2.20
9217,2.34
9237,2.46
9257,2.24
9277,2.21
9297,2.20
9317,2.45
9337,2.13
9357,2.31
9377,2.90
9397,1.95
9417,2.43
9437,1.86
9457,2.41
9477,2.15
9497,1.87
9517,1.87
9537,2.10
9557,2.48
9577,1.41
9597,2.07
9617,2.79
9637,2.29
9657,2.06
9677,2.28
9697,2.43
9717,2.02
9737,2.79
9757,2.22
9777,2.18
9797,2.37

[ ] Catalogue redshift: 0.325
